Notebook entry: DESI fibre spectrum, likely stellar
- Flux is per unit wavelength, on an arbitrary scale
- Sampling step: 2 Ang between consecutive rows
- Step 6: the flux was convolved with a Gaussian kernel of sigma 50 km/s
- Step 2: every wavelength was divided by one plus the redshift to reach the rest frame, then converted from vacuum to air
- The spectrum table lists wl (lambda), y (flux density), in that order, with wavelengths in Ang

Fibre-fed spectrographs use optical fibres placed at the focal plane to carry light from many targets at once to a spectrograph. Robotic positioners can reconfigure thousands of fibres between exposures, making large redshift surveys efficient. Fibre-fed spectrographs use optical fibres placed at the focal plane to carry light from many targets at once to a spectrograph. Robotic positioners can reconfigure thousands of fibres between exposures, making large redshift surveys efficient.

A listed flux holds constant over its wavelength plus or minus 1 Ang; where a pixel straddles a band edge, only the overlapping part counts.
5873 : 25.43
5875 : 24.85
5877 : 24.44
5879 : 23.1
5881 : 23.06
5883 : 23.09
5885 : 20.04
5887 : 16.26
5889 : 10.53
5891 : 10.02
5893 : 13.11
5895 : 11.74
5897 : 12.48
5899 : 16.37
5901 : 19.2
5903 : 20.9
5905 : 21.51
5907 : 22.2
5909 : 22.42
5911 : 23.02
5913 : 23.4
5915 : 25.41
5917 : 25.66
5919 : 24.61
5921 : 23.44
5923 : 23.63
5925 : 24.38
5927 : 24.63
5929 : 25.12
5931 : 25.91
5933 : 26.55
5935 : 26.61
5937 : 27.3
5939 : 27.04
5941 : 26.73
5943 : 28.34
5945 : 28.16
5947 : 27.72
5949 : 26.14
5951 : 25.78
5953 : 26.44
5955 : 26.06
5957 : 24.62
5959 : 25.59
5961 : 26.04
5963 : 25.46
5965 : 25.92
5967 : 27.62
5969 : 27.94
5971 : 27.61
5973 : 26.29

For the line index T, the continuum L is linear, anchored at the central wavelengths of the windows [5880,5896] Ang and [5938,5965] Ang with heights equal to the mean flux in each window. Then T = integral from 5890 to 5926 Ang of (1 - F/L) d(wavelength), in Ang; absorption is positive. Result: -1.2 Ang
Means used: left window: 16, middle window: 20.2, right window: 26.5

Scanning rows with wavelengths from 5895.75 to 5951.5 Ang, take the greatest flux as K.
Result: 28.34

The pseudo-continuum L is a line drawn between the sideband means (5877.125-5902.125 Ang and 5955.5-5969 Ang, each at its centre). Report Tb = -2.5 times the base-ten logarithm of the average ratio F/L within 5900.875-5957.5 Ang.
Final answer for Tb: -0.149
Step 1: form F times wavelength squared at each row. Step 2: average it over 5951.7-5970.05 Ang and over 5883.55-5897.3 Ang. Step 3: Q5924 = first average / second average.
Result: 1.94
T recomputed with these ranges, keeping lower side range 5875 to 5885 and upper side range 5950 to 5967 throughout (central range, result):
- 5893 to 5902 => 3.43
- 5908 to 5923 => 0.27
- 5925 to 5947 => -1.30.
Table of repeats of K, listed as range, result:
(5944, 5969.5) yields 28.16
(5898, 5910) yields 22.42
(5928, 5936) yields 26.61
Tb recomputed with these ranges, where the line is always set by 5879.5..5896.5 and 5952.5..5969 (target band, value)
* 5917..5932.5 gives -0.168 mag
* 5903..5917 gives -0.202 mag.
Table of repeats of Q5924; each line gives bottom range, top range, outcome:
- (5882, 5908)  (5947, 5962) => 1.58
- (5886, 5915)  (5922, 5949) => 1.51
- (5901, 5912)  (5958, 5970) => 1.24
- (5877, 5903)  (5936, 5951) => 1.63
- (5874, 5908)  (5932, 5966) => 1.47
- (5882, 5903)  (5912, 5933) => 1.61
